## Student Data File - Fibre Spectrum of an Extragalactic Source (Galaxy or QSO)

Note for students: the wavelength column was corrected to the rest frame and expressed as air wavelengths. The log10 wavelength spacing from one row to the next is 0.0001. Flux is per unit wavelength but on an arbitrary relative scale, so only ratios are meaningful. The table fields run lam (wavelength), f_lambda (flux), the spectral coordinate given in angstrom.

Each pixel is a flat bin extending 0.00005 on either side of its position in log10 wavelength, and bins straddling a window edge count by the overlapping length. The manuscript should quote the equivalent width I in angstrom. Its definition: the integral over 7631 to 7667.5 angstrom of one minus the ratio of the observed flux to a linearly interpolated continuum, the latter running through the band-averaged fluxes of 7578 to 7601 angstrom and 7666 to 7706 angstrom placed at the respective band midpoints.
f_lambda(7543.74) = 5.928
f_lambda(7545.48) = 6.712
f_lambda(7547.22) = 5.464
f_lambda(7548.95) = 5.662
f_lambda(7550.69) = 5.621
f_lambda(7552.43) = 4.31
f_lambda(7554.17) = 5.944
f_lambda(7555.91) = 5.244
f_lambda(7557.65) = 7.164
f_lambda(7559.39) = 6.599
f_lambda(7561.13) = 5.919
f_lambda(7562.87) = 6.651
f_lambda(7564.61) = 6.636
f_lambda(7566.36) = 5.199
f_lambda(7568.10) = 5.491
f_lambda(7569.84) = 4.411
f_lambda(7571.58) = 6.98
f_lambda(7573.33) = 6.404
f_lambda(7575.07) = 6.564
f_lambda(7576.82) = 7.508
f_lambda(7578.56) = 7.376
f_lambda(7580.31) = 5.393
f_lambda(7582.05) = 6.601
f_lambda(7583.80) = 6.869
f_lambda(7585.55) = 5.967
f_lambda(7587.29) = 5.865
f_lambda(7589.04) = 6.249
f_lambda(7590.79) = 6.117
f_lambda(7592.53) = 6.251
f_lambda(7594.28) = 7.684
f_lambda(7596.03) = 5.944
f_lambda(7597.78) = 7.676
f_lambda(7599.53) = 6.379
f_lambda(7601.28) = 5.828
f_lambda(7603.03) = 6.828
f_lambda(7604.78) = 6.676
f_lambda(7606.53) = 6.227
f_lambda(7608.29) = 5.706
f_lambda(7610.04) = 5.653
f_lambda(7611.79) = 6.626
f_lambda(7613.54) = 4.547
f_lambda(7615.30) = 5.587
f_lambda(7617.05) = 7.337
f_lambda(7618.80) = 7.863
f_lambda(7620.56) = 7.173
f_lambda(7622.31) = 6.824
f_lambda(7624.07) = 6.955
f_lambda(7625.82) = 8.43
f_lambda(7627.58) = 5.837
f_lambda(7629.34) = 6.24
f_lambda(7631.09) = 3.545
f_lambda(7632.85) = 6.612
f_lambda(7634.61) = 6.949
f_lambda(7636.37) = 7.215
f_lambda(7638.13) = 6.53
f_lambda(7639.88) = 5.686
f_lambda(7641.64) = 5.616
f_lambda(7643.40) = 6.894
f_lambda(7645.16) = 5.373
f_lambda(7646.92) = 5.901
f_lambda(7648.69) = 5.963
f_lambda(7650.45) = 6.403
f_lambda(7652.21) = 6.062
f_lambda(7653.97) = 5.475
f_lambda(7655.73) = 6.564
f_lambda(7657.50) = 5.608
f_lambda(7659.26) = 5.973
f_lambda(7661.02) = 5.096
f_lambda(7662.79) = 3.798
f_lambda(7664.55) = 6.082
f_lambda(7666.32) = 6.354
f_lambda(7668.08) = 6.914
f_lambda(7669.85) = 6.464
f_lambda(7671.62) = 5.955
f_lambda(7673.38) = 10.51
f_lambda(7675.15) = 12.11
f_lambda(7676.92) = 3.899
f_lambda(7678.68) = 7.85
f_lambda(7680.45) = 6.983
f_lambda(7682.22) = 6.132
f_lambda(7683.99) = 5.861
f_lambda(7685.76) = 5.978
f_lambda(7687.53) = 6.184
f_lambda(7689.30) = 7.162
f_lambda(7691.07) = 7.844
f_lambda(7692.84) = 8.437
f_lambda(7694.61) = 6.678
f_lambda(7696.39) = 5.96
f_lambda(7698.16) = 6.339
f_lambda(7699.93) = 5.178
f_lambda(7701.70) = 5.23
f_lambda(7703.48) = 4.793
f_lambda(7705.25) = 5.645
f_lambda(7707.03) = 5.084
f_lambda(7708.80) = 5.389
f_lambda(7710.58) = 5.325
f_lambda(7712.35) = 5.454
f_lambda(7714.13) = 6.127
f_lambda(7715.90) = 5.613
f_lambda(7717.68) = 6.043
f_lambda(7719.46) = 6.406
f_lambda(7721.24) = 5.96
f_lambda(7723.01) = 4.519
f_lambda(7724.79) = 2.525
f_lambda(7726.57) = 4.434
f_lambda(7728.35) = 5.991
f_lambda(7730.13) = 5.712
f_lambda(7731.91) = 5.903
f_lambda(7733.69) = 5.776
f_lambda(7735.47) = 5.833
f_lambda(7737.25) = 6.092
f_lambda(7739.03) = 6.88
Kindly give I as 3.7 angstrom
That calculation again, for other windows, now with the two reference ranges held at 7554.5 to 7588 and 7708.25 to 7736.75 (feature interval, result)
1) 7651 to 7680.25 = -4.1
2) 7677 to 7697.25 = -3.9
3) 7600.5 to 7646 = -2.8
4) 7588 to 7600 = -0.9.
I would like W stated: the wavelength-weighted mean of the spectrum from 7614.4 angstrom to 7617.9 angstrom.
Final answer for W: 6.44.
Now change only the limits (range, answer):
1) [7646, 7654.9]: 5.96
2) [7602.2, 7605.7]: 6.75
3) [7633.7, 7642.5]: 6.4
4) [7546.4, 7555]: 5.4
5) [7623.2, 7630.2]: 6.87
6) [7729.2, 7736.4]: 5.81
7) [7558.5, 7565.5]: 6.45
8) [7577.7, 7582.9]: 6.45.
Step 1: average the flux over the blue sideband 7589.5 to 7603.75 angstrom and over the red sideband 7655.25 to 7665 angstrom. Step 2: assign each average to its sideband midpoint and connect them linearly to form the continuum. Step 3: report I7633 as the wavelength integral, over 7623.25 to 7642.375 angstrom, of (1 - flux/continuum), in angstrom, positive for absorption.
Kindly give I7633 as -1.27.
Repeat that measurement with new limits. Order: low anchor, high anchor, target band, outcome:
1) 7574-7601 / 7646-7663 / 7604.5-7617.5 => 0.61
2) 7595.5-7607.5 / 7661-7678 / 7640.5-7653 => 1.29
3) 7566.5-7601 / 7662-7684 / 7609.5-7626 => -0.19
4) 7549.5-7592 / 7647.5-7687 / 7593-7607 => -0.97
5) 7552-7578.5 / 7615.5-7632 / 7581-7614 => 0.50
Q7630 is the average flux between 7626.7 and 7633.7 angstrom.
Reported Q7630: 5.55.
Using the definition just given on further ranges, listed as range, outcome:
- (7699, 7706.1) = 5.22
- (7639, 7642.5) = 5.67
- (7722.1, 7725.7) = 3.55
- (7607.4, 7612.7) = 5.98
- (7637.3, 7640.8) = 6.11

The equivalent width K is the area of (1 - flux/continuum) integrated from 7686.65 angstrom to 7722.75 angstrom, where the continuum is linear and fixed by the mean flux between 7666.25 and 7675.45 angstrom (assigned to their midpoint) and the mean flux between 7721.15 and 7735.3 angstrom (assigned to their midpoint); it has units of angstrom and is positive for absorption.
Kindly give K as 1.4 angstrom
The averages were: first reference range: 7.95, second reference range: 5.09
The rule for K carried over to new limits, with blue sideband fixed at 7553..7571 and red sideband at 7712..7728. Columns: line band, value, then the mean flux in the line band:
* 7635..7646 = -1.3 angstrom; 6.26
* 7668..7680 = -5.0 angstrom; 7.7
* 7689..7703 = -3.1 angstrom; 6.53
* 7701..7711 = 0.1 angstrom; 5.24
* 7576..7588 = -1.4 angstrom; 6.52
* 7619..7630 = -2.6 angstrom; 6.98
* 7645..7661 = -1.1 angstrom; 5.9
